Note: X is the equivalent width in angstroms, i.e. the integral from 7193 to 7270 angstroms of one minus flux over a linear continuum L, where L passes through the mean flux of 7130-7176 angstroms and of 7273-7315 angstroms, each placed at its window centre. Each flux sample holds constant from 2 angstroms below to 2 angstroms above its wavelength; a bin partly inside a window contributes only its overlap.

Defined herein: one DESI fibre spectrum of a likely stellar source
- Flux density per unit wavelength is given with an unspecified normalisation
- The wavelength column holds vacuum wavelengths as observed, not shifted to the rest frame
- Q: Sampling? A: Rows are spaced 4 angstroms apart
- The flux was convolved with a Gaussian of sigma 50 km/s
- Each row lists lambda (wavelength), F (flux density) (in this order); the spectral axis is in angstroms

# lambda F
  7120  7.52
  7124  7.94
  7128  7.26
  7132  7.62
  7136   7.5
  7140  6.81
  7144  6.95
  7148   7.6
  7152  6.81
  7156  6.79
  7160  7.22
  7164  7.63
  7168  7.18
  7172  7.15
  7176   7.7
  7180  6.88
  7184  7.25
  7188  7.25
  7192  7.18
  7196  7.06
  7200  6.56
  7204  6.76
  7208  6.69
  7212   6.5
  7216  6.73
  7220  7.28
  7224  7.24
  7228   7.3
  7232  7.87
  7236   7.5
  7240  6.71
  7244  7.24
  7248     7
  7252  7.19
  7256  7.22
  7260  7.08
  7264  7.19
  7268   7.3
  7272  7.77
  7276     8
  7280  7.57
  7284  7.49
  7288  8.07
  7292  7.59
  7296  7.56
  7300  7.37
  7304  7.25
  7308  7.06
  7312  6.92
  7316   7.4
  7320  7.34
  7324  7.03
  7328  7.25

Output 3.1 angstroms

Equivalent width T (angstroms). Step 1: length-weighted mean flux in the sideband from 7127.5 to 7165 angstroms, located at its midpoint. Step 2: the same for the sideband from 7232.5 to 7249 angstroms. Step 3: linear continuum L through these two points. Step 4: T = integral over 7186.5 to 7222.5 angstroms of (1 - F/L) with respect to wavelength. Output 1.5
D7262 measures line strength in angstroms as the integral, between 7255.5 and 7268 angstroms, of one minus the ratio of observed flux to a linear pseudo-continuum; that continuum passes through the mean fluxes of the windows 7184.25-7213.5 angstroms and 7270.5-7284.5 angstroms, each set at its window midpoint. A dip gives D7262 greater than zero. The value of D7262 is 0.6 angstroms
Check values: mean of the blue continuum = 6.89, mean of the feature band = 7.18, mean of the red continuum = 7.73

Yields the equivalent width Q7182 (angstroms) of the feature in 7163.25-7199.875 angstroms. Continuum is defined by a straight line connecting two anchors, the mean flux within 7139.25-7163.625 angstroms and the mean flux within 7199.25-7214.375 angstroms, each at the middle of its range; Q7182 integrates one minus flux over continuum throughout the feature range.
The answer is -2.0 angstroms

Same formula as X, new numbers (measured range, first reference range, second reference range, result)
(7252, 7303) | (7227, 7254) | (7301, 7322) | -1.91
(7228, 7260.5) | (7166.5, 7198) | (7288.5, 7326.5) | 0.09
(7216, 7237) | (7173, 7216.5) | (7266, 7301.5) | -0.46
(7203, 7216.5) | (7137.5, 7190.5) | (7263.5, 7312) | 1.18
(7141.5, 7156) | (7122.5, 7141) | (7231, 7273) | 0.69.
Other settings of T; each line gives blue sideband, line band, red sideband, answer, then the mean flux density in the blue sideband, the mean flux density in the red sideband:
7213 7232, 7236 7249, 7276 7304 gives 0.44 angstroms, 7.18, 7.61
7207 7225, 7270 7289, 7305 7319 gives -1.90 angstroms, 6.88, 7.15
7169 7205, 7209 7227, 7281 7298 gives 0.82 angstroms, 7.1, 7.67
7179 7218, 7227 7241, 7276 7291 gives -0.29 angstroms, 6.89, 7.74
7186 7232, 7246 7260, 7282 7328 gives 0.08 angstroms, 7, 7.37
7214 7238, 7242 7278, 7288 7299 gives 0.74 angstroms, 7.32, 7.65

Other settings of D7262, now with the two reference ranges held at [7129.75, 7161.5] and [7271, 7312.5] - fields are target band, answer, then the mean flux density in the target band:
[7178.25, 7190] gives 0.2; 7.13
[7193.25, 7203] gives 0.6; 6.83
